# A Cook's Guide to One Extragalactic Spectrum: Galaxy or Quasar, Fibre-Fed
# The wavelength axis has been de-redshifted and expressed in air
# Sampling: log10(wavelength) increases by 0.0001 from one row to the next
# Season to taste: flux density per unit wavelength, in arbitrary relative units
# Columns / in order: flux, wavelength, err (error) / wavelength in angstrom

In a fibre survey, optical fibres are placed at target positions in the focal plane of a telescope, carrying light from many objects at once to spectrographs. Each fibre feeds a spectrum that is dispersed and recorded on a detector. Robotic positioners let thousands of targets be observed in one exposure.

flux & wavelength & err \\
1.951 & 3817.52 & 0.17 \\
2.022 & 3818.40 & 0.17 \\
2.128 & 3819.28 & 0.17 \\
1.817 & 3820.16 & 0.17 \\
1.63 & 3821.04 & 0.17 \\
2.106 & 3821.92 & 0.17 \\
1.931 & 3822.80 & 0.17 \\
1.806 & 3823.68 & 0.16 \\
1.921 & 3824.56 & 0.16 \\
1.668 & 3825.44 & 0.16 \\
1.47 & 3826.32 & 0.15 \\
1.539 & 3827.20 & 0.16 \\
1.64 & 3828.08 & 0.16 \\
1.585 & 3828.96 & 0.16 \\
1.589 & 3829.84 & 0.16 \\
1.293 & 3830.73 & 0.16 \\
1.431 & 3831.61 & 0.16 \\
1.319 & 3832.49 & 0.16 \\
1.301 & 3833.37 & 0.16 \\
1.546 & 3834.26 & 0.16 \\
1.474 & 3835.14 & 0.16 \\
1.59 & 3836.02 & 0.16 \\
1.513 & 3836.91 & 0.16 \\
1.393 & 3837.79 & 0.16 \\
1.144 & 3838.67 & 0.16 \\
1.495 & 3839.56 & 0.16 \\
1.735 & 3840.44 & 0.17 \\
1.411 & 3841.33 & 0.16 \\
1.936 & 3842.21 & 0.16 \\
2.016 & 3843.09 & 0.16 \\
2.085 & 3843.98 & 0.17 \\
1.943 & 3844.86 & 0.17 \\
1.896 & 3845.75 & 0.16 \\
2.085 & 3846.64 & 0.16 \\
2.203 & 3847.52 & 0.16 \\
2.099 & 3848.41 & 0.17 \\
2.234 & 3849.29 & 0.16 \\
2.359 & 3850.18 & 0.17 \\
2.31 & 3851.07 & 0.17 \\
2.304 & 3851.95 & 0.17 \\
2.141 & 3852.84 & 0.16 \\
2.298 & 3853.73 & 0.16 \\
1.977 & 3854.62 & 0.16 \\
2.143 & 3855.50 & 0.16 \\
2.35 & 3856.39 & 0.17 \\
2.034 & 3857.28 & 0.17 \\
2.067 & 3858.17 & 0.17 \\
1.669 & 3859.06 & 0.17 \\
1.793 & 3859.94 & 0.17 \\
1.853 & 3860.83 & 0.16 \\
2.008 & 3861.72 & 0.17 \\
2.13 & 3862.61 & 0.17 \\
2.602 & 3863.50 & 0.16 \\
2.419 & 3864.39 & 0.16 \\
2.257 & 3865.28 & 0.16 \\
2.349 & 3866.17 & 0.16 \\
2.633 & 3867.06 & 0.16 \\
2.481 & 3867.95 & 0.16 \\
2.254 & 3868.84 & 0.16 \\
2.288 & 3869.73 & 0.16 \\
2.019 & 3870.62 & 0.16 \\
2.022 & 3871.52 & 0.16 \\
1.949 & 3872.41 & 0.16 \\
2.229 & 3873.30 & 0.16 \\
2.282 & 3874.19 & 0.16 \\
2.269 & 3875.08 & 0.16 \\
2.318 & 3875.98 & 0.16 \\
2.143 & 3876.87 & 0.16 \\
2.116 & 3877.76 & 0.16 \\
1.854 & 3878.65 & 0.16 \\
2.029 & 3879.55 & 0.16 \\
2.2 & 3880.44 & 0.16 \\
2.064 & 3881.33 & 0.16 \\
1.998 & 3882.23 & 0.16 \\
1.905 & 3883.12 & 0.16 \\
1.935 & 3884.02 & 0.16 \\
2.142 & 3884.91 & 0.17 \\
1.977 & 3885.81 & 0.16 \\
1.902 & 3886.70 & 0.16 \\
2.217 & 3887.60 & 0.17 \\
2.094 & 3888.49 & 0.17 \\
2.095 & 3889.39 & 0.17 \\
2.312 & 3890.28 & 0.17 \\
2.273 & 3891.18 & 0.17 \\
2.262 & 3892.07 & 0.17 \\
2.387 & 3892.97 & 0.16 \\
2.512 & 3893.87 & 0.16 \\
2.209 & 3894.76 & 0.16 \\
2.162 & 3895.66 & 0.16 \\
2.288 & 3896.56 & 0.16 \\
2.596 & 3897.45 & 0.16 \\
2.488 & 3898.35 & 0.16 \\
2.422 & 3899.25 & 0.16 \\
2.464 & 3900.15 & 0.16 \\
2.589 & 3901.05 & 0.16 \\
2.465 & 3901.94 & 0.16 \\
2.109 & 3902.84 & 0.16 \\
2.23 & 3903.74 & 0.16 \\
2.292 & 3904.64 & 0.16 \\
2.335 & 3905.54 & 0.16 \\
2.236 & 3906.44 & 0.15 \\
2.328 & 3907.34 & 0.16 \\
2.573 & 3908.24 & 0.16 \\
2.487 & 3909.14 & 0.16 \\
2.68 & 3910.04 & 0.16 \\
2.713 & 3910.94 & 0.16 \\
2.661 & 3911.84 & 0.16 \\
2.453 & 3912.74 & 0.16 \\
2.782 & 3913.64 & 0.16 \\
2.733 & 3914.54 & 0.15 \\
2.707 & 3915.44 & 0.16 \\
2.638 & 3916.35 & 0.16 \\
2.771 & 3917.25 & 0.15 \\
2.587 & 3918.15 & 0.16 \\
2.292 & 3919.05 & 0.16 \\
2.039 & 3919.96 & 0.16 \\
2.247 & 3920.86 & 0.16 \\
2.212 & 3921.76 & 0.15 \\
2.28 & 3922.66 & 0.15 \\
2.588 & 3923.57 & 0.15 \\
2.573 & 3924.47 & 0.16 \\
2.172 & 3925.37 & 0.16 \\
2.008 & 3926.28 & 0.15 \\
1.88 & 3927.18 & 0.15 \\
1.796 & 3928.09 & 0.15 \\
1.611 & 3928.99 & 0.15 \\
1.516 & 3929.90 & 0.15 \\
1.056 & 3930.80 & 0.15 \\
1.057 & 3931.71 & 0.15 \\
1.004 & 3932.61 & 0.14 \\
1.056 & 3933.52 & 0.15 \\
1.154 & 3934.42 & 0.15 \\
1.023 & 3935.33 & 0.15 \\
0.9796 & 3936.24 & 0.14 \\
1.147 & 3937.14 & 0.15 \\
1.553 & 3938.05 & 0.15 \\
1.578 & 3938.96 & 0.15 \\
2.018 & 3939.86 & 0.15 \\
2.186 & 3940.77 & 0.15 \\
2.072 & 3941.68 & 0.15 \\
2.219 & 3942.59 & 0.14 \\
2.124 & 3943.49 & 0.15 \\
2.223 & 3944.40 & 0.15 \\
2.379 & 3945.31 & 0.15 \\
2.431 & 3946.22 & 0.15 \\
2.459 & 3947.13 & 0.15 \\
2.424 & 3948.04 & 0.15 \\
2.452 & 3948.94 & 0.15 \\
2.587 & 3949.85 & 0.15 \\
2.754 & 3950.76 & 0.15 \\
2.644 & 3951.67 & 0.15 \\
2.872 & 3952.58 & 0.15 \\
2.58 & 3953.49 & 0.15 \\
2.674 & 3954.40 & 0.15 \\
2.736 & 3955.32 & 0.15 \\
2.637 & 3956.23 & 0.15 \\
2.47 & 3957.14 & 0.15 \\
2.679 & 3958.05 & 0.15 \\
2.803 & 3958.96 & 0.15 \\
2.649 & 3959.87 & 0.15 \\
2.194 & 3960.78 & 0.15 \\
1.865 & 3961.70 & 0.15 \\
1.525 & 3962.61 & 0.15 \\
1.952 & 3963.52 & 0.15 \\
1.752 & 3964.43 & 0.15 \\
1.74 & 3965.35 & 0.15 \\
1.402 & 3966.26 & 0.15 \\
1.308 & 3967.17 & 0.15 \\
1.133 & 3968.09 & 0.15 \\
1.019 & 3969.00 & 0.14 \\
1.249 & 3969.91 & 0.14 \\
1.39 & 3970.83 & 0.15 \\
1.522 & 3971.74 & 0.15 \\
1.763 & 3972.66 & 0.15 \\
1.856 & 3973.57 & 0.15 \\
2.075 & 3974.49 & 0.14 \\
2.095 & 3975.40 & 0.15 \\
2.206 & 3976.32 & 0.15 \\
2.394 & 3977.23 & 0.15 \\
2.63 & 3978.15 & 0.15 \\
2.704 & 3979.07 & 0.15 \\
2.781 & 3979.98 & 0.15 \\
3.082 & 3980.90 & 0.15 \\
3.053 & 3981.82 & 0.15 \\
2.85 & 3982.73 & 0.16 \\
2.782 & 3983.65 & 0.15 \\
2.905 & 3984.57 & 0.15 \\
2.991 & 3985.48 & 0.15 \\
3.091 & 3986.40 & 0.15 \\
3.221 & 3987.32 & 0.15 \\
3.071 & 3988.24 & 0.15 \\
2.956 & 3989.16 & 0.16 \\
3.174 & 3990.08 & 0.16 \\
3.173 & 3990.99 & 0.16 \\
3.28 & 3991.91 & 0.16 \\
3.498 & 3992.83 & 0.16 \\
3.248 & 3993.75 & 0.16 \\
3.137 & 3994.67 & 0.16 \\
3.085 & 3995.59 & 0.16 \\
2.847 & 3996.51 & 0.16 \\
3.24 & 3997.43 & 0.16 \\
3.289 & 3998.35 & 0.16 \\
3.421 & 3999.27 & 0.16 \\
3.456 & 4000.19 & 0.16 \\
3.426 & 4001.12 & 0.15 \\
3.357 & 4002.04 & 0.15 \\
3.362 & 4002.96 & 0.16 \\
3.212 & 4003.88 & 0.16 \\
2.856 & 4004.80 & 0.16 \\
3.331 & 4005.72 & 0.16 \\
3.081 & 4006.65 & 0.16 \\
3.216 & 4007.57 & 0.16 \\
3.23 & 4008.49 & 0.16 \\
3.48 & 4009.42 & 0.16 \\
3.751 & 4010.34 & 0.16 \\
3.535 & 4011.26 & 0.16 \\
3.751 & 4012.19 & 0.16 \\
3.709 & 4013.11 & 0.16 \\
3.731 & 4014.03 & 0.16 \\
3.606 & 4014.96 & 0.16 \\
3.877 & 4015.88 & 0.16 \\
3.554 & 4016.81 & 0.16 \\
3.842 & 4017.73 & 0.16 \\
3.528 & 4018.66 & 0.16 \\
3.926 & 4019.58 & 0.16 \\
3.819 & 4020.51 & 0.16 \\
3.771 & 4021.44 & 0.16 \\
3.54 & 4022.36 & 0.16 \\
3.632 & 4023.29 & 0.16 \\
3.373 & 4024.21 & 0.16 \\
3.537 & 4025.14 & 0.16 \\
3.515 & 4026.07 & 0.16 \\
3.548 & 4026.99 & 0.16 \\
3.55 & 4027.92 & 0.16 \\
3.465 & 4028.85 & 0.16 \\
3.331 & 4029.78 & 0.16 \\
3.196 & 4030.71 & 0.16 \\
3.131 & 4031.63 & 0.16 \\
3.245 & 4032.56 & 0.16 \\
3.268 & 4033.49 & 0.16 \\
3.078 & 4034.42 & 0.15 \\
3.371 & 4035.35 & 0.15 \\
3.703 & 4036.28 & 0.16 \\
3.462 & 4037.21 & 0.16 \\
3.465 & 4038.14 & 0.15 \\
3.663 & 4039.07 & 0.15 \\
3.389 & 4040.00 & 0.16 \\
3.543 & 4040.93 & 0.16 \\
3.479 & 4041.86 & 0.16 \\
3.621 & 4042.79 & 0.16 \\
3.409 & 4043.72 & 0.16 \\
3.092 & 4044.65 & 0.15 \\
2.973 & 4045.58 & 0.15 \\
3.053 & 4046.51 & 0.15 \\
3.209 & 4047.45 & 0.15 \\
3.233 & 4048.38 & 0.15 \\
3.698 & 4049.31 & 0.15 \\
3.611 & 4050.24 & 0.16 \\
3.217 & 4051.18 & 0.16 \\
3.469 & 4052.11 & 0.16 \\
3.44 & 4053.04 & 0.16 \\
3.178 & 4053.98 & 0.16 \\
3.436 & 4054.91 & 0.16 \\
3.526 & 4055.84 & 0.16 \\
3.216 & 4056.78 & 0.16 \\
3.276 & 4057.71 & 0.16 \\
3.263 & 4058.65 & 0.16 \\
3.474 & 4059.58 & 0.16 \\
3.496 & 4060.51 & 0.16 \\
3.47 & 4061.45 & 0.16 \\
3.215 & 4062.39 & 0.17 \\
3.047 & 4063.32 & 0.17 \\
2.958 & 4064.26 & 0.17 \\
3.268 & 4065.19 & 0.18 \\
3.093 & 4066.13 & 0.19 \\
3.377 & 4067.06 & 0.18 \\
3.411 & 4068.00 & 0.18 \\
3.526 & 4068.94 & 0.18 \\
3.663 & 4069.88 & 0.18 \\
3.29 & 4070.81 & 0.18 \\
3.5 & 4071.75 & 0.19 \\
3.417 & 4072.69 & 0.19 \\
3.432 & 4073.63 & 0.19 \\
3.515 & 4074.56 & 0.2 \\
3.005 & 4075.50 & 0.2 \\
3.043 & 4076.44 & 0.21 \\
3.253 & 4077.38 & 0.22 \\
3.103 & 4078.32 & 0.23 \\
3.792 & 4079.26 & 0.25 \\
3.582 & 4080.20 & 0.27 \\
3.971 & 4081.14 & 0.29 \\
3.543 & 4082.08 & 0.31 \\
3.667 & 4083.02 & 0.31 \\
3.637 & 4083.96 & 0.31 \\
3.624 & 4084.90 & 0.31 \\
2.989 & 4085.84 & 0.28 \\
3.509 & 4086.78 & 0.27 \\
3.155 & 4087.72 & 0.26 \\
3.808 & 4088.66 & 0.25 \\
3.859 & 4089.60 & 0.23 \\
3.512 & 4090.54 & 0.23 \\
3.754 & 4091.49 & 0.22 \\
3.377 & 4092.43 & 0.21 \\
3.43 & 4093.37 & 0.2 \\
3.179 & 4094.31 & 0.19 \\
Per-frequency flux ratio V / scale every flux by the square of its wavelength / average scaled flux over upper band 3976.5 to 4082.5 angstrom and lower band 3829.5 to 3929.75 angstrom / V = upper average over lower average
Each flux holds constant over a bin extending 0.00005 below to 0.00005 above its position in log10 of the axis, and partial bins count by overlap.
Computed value 1.68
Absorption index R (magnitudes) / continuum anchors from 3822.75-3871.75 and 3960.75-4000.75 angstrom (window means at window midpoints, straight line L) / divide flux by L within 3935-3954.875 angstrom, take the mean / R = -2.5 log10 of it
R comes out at 0.09 mag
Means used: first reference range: 1.91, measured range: 2.16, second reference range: 2.49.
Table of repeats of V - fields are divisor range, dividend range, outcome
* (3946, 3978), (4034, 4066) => 1.65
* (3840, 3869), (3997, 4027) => 1.79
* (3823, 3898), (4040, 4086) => 1.87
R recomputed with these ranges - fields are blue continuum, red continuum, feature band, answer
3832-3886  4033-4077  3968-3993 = 0.14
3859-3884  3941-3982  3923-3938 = 0.38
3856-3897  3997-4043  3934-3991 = 0.30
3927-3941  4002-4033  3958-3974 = 0.24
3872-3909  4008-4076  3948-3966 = 0.15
